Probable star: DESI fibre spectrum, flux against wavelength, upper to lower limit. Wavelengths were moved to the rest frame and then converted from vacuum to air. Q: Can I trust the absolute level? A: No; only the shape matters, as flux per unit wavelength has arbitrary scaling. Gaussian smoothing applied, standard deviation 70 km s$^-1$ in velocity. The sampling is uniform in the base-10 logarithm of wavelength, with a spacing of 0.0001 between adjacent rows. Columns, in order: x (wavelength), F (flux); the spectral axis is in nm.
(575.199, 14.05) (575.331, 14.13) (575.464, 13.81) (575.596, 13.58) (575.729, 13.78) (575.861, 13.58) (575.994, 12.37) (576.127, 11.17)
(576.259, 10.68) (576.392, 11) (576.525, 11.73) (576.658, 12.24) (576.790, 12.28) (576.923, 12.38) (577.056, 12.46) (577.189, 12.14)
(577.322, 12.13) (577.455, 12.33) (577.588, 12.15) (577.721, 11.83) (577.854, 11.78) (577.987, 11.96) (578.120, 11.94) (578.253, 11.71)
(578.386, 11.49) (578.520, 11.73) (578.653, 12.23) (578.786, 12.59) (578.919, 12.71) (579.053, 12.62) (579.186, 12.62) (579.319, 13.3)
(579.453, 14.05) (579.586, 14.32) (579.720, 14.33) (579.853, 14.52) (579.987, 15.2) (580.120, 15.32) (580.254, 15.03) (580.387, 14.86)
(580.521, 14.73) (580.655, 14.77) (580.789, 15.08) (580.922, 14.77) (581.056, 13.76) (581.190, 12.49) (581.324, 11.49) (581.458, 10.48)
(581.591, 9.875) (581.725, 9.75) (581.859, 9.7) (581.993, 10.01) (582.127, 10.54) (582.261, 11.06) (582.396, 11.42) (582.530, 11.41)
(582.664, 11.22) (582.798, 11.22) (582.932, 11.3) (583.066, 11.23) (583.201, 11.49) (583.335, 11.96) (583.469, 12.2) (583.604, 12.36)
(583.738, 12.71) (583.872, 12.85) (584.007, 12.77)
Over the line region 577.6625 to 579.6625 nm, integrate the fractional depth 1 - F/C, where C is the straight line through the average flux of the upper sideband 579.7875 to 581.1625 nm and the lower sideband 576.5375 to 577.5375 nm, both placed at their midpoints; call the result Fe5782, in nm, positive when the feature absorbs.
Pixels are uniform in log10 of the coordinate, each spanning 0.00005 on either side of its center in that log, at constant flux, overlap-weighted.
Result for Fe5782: 0.14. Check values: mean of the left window 12.2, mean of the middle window 12.5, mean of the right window 14.7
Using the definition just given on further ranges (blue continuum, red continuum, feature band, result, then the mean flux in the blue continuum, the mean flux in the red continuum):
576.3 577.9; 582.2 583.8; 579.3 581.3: -0.44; 12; 11.6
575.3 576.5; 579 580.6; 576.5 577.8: 0.09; 12.6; 14.3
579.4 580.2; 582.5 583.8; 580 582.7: 0.18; 14.6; 11.7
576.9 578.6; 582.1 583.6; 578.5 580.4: -0.31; 12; 11.4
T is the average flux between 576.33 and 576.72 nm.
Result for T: 11.6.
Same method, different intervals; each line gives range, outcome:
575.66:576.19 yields 12.7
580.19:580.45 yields 15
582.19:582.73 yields 11.3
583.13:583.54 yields 11.9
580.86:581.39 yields 13.1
